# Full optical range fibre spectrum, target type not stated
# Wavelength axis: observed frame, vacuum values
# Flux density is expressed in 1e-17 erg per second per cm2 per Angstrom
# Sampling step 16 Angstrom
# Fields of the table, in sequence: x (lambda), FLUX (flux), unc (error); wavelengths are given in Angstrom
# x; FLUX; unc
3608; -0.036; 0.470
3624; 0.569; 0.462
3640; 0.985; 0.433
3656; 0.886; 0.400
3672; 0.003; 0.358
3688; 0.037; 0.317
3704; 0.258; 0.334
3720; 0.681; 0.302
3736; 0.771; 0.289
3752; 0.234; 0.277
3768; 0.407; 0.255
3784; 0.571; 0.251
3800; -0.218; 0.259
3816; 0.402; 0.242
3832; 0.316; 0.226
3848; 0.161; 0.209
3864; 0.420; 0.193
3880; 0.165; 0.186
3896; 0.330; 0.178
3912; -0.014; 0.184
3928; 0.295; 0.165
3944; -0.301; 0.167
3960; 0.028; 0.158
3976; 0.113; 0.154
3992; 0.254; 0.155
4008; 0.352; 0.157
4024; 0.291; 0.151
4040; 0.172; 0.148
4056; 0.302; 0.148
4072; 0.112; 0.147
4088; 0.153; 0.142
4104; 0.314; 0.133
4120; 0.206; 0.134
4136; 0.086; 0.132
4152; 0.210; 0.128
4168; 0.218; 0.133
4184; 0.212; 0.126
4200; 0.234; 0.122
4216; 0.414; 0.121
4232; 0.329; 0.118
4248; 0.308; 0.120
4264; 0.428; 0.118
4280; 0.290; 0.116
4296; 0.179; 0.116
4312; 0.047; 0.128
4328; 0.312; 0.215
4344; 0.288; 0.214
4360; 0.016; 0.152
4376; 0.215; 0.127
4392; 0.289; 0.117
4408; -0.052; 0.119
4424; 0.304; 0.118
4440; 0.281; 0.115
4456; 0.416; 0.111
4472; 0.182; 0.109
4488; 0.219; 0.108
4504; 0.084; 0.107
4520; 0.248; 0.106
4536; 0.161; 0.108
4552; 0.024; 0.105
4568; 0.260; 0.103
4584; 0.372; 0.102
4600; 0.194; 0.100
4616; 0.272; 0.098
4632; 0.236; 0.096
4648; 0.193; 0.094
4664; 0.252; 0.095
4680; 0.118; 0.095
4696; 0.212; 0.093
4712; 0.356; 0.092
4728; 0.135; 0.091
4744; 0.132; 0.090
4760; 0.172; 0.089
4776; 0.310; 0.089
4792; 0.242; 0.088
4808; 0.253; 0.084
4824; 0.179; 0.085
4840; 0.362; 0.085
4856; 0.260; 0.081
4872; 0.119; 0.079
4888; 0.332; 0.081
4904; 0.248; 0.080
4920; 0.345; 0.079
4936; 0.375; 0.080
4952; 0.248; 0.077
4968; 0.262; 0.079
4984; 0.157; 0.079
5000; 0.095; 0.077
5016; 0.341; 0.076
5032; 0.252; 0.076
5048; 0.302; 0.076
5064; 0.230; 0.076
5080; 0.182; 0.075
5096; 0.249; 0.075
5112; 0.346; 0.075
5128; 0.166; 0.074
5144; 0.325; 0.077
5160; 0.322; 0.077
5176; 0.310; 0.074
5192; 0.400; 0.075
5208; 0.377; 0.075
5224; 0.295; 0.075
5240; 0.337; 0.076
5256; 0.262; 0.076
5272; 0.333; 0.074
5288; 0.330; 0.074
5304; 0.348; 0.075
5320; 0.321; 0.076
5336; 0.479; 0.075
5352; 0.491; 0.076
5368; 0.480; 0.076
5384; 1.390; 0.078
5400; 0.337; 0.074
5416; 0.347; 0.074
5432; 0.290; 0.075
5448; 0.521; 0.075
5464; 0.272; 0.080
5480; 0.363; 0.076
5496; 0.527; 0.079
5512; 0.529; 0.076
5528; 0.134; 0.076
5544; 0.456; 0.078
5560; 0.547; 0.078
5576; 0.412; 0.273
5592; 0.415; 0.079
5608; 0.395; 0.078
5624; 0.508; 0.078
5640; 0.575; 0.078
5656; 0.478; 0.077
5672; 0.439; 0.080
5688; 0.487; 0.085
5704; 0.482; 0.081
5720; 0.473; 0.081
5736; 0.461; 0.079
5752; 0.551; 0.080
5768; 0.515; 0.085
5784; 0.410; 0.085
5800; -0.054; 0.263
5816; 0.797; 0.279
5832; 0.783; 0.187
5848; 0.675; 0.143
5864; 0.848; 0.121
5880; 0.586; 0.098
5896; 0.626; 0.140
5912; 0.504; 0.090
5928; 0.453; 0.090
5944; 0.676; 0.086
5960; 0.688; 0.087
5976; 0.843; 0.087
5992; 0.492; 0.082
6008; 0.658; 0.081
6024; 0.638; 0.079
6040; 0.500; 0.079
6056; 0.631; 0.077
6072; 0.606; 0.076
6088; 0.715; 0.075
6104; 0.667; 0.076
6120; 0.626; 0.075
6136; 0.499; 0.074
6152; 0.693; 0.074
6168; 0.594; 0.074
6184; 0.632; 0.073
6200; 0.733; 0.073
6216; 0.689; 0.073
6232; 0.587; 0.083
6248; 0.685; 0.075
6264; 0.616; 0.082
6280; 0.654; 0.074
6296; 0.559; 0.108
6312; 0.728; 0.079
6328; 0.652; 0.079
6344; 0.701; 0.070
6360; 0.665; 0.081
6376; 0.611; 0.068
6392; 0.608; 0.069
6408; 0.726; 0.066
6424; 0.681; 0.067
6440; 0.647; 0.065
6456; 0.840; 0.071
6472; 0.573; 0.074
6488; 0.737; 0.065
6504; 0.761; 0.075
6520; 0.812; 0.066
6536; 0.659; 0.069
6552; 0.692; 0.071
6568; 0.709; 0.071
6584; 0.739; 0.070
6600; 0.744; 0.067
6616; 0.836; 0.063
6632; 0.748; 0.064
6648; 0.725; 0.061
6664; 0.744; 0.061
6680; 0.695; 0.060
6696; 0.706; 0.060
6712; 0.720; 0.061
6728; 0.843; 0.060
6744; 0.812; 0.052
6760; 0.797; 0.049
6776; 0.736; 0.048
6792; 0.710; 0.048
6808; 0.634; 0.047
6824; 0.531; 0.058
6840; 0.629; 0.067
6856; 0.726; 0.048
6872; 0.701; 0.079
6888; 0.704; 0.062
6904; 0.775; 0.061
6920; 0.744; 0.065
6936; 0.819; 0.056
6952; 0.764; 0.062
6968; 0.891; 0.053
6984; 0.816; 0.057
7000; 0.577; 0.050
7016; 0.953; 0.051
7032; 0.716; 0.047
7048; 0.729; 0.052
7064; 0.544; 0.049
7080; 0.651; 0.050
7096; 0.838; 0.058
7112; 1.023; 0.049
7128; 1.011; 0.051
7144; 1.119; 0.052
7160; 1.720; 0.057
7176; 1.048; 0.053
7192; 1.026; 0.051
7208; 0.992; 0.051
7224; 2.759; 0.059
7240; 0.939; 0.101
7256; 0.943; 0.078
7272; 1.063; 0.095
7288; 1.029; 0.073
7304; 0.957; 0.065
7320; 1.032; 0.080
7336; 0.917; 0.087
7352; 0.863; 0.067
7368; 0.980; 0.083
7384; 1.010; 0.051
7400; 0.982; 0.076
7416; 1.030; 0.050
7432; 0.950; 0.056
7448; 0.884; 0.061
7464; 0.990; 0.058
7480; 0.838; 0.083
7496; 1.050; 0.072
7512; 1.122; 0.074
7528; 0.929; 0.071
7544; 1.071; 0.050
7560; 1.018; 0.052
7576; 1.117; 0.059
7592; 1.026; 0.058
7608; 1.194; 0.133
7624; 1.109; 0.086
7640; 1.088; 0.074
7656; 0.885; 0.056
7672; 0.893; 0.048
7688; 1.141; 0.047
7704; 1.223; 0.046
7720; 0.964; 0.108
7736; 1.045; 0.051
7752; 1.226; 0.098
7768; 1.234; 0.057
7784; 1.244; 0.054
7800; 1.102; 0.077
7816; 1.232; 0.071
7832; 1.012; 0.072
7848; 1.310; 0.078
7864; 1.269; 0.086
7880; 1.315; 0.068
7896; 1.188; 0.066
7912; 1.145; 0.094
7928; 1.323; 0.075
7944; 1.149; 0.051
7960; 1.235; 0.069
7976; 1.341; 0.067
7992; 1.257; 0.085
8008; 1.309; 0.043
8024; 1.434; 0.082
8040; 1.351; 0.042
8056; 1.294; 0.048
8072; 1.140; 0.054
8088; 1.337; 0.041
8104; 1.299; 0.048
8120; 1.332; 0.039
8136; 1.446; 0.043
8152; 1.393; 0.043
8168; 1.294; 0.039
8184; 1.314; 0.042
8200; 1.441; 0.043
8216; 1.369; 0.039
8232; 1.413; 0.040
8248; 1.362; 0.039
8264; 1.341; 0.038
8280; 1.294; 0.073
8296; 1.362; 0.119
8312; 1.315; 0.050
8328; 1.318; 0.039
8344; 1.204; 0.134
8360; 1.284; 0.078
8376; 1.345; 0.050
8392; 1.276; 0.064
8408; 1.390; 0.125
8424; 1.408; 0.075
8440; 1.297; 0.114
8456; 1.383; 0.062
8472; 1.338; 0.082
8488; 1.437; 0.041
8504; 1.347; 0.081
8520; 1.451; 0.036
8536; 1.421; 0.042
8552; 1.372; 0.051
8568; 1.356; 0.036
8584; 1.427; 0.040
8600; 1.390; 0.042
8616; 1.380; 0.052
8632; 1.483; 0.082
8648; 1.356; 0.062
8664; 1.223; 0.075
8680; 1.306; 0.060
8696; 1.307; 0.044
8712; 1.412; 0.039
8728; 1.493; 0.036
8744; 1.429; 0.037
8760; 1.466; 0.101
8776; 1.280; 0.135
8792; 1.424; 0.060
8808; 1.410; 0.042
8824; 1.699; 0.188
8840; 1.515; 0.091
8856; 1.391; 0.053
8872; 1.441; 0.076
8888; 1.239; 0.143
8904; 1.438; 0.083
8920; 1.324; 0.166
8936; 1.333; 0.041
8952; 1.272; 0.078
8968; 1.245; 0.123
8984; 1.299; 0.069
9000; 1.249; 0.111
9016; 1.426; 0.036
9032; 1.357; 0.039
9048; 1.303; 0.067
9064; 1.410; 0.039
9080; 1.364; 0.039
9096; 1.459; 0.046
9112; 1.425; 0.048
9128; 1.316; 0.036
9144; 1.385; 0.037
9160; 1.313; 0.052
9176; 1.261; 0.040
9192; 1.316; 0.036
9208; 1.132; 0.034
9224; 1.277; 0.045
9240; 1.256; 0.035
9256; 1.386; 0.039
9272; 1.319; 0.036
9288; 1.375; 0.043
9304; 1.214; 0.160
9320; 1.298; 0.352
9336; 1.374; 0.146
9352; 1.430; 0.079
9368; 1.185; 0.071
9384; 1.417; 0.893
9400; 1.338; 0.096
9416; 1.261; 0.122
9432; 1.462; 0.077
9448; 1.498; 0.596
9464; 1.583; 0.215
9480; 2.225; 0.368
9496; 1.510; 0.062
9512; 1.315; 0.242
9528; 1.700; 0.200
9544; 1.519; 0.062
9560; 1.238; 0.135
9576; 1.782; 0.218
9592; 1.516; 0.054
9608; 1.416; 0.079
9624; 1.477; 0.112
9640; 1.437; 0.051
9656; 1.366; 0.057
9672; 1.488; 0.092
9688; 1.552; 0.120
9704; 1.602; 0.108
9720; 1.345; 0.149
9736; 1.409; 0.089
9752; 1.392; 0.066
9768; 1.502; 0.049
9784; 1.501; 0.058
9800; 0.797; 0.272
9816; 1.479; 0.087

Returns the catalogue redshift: 0.443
